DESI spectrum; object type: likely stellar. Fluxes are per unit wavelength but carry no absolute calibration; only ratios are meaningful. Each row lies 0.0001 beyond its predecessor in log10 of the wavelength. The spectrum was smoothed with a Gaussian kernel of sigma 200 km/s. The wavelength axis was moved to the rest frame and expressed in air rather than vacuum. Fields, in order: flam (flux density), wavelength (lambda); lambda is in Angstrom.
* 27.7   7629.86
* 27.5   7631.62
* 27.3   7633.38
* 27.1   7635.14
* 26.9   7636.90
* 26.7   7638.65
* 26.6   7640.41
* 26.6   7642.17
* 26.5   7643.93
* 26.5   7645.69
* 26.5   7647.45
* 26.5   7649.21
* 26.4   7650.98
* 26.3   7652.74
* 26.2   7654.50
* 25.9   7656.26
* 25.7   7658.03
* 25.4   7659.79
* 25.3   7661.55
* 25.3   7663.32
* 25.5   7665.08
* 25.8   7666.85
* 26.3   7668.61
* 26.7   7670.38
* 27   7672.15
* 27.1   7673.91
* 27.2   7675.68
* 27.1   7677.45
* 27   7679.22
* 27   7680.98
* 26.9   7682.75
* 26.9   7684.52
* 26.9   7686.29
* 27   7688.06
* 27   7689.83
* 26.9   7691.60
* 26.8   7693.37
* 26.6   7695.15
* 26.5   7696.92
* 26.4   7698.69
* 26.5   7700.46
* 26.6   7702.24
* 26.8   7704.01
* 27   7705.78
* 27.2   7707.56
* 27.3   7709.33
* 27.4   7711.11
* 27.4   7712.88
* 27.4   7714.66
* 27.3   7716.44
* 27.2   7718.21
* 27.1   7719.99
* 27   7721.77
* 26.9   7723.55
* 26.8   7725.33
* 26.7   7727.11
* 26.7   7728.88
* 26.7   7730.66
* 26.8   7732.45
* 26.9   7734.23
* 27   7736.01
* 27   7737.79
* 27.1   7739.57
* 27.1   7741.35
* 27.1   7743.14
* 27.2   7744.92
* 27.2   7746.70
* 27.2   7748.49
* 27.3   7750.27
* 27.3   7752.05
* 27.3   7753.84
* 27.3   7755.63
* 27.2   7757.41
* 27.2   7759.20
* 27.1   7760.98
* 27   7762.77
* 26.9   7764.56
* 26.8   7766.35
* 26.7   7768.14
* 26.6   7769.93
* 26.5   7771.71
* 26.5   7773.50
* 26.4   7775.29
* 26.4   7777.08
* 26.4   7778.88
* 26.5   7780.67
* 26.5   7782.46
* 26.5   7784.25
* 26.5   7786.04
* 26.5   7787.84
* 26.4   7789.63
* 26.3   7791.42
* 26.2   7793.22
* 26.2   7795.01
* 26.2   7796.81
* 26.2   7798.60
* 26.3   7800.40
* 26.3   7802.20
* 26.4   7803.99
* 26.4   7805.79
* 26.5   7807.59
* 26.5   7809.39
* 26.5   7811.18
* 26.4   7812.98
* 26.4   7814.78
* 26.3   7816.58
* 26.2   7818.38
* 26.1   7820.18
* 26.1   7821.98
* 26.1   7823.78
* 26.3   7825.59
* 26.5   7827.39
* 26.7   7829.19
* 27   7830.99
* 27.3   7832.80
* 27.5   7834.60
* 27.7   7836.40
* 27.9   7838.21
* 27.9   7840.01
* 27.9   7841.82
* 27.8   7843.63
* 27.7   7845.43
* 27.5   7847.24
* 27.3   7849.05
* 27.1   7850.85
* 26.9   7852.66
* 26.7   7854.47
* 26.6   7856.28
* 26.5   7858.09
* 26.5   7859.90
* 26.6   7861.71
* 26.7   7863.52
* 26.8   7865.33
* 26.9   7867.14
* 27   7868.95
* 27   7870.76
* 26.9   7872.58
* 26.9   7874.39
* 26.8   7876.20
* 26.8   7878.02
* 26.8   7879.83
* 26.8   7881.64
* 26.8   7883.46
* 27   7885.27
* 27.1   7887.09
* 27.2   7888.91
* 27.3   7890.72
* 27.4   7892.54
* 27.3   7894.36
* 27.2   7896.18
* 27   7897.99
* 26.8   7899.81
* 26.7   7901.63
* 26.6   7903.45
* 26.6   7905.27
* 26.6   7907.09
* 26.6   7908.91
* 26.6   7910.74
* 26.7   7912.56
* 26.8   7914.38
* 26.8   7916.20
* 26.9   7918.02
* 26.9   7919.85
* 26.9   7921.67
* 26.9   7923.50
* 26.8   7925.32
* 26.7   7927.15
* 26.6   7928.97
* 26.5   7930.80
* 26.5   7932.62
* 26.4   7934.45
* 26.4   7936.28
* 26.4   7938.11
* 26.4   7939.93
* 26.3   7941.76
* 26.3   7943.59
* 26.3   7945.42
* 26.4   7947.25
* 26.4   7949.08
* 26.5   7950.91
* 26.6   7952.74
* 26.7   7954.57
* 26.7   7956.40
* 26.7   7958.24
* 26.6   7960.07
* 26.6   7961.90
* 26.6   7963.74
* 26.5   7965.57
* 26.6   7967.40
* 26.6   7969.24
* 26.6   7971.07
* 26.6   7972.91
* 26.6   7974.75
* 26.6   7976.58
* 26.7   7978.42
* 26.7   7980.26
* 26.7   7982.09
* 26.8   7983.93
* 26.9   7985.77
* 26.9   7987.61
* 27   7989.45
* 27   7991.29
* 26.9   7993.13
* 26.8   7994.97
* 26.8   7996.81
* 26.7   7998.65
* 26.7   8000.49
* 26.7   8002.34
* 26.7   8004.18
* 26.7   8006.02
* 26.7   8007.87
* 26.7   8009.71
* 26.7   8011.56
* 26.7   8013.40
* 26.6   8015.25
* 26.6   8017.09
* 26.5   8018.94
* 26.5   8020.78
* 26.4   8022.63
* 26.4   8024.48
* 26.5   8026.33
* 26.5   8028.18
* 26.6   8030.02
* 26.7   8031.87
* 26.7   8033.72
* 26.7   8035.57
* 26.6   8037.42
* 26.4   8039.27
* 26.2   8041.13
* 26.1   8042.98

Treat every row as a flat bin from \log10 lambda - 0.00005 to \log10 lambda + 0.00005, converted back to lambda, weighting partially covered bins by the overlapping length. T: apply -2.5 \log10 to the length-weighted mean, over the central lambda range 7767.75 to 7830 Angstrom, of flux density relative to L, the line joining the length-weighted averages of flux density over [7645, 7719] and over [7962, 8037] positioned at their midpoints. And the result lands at 0.01 mag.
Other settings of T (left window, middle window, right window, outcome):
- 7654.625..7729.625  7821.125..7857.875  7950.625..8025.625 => -0.017 mag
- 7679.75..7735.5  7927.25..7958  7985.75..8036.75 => 0.011 mag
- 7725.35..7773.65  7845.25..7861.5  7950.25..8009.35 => -0.003 mag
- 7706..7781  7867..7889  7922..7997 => -0.006 mag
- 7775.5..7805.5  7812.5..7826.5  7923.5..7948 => 0.007 mag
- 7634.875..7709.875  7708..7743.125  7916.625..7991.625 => -0.019 mag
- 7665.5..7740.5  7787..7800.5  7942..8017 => 0.022 mag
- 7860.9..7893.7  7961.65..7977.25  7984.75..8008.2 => 0.010 mag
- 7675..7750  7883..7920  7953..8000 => -0.004 mag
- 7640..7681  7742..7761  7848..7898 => -0.026 mag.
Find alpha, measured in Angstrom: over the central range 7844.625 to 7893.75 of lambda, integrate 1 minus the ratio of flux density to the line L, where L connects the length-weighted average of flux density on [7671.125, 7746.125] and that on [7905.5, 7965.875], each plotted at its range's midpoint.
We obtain -0.5 Angstrom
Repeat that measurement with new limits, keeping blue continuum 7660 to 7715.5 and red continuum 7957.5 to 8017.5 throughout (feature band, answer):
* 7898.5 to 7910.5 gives 0.02 Angstrom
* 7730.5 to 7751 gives -0.26 Angstrom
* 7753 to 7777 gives -0.13 Angstrom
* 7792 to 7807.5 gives 0.25 Angstrom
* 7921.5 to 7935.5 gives 0.03 Angstrom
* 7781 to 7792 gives 0.11 Angstrom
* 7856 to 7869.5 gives 0.01 Angstrom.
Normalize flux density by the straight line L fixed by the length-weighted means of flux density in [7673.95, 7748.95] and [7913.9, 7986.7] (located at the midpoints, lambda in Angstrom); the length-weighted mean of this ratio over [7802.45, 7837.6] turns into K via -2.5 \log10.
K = 0.01 mag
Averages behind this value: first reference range 27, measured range 26.6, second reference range 26.6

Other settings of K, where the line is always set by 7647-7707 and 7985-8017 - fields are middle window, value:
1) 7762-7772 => -0.008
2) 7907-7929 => -0.002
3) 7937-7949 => 0.015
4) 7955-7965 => 0.004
